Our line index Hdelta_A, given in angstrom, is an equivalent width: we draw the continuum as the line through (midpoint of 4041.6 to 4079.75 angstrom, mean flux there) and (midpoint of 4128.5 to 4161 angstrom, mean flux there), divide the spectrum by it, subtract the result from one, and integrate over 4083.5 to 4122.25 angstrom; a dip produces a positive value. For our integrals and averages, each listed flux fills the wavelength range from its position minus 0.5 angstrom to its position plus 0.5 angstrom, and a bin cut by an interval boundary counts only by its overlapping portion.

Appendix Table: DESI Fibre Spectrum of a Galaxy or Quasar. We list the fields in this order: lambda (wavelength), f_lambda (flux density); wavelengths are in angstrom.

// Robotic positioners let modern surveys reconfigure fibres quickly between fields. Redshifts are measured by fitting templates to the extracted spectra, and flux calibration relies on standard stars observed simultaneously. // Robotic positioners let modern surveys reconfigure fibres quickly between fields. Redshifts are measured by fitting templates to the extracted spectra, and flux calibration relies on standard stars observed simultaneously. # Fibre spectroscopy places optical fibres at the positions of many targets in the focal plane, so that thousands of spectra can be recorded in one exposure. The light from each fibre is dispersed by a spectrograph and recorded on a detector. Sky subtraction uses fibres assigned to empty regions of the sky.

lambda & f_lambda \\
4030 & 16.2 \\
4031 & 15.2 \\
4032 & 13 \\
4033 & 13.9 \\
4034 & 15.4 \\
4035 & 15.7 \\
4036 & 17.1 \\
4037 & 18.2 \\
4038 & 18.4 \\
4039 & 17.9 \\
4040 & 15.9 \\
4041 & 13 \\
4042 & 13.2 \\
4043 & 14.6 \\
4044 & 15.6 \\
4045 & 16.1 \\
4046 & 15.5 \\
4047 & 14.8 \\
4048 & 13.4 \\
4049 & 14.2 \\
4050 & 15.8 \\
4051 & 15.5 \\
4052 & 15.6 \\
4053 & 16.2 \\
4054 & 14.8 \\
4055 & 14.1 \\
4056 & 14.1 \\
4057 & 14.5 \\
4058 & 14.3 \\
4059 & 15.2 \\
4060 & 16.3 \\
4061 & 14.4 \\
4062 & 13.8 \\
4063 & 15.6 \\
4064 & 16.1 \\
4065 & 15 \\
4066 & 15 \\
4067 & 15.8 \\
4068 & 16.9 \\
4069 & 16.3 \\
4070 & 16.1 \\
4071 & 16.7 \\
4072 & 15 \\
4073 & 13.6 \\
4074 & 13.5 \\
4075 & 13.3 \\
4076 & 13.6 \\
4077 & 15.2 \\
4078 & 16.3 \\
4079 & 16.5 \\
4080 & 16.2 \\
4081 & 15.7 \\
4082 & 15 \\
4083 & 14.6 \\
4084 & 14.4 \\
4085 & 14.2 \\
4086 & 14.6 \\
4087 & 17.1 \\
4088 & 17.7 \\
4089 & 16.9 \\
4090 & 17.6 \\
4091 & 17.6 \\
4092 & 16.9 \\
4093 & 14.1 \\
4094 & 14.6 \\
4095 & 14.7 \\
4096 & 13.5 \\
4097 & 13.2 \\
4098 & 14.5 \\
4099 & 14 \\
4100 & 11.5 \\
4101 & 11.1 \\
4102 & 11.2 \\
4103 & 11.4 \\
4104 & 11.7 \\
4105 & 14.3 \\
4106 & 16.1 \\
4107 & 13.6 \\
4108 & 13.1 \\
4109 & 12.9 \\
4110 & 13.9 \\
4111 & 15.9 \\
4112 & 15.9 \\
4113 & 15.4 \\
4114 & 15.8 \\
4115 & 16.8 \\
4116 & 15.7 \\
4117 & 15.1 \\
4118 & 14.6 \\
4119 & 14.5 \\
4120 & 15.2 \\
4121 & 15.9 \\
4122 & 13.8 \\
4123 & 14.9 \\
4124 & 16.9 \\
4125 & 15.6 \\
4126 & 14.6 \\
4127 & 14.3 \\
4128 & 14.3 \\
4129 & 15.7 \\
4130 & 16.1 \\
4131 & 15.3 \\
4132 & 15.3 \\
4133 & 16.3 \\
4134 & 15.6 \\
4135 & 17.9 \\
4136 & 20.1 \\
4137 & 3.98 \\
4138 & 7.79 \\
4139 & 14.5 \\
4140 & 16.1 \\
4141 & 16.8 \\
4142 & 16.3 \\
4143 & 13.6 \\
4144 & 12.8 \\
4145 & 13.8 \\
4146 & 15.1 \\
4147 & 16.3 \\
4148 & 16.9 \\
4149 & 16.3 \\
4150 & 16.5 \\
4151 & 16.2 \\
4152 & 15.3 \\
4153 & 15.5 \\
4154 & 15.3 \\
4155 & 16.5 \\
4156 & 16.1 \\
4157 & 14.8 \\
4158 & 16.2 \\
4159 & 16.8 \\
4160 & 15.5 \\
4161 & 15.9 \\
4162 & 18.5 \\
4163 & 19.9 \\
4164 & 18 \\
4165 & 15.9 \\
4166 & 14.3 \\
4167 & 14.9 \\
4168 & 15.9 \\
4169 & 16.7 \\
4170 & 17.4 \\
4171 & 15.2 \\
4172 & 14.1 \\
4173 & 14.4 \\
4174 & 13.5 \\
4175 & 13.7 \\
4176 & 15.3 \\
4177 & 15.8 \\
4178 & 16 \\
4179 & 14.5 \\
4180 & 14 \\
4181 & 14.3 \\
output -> 1.3 angstrom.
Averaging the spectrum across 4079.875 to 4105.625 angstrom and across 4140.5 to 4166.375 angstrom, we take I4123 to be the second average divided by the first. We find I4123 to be 1.10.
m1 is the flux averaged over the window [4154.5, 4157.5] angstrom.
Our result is 15.8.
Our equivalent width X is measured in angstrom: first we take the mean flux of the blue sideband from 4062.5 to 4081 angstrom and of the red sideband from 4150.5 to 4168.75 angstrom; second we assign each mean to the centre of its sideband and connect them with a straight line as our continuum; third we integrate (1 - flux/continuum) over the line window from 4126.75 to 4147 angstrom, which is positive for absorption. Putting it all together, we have 1.7 angstrom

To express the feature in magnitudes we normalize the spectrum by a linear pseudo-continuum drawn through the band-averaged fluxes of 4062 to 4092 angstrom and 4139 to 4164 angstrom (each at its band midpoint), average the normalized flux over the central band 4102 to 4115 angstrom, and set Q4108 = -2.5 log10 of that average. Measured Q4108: 0.12 mag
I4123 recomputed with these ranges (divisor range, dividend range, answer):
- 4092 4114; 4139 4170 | 1.16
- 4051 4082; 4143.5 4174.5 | 1.04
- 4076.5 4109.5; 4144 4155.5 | 1.07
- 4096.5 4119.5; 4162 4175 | 1.13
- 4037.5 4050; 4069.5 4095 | 1.01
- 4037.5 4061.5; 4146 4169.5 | 1.07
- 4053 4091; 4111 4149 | 0.98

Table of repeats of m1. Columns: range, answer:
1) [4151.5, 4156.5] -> 15.7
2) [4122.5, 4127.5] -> 15.3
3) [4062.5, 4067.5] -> 15.5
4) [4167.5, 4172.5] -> 15.9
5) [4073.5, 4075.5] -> 13.4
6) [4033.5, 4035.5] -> 15.6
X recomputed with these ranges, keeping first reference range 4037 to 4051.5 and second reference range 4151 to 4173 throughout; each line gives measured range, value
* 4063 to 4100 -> 0.8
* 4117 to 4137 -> 0.7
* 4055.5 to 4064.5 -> 0.3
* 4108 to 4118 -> 0.4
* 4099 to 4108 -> 1.7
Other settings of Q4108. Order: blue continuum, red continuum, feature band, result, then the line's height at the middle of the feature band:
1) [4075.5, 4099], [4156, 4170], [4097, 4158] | 0.087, 15.9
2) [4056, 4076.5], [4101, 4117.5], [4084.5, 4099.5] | -0.064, 14.5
